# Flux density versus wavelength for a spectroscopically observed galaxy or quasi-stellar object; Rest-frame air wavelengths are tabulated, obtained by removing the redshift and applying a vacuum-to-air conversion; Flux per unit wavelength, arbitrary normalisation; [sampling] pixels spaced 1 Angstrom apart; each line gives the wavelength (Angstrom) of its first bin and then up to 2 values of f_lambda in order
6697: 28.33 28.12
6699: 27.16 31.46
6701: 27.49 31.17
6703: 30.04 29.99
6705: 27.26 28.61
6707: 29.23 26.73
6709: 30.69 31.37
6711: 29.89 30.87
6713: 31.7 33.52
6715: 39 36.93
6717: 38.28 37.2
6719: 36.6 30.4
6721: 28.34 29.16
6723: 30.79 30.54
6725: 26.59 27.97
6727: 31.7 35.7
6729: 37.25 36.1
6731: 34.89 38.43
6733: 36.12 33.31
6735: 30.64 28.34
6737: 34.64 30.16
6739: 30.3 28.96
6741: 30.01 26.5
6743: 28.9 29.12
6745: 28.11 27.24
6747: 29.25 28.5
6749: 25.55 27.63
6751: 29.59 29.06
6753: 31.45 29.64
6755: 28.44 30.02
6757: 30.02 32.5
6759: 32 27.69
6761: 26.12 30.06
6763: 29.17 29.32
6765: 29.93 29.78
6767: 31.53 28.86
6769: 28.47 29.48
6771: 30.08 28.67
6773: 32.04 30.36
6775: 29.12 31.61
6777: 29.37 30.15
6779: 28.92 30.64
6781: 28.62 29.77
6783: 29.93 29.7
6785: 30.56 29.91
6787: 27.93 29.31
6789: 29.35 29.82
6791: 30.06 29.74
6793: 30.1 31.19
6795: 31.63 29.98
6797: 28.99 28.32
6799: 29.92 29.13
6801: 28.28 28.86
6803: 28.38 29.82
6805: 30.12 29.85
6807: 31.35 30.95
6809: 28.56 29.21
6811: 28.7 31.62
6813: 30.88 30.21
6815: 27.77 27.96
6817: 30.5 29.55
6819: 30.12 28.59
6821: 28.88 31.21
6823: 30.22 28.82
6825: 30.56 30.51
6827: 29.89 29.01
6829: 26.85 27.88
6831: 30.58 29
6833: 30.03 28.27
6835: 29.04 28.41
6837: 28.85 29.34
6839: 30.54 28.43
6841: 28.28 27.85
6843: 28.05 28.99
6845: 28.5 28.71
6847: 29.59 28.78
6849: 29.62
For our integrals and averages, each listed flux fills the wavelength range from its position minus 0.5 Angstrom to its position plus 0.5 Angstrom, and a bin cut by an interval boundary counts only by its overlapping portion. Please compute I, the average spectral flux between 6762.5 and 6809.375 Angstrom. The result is 29.7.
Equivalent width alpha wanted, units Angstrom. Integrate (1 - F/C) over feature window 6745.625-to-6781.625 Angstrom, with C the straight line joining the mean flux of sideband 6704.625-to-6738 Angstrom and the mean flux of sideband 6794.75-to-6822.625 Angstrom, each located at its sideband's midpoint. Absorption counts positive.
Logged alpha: 1.79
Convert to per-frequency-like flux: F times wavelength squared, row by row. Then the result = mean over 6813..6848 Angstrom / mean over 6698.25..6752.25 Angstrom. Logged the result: 1.0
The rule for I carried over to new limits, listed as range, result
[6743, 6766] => 29.1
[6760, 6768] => 29.3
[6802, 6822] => 29.7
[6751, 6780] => 29.8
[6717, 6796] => 30.4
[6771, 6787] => 29.9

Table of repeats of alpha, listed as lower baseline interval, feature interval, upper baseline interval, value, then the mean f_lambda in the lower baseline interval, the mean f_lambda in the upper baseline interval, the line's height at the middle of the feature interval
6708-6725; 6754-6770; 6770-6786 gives 0.5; 32.5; 30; 30.6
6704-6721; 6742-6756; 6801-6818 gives 1.2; 32.2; 29.6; 31.2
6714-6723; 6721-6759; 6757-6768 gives 1.7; 34.2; 29.8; 32.1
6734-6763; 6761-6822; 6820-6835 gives -0.6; 29.4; 29.4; 29.4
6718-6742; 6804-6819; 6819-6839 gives 0.0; 32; 29.3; 29.8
